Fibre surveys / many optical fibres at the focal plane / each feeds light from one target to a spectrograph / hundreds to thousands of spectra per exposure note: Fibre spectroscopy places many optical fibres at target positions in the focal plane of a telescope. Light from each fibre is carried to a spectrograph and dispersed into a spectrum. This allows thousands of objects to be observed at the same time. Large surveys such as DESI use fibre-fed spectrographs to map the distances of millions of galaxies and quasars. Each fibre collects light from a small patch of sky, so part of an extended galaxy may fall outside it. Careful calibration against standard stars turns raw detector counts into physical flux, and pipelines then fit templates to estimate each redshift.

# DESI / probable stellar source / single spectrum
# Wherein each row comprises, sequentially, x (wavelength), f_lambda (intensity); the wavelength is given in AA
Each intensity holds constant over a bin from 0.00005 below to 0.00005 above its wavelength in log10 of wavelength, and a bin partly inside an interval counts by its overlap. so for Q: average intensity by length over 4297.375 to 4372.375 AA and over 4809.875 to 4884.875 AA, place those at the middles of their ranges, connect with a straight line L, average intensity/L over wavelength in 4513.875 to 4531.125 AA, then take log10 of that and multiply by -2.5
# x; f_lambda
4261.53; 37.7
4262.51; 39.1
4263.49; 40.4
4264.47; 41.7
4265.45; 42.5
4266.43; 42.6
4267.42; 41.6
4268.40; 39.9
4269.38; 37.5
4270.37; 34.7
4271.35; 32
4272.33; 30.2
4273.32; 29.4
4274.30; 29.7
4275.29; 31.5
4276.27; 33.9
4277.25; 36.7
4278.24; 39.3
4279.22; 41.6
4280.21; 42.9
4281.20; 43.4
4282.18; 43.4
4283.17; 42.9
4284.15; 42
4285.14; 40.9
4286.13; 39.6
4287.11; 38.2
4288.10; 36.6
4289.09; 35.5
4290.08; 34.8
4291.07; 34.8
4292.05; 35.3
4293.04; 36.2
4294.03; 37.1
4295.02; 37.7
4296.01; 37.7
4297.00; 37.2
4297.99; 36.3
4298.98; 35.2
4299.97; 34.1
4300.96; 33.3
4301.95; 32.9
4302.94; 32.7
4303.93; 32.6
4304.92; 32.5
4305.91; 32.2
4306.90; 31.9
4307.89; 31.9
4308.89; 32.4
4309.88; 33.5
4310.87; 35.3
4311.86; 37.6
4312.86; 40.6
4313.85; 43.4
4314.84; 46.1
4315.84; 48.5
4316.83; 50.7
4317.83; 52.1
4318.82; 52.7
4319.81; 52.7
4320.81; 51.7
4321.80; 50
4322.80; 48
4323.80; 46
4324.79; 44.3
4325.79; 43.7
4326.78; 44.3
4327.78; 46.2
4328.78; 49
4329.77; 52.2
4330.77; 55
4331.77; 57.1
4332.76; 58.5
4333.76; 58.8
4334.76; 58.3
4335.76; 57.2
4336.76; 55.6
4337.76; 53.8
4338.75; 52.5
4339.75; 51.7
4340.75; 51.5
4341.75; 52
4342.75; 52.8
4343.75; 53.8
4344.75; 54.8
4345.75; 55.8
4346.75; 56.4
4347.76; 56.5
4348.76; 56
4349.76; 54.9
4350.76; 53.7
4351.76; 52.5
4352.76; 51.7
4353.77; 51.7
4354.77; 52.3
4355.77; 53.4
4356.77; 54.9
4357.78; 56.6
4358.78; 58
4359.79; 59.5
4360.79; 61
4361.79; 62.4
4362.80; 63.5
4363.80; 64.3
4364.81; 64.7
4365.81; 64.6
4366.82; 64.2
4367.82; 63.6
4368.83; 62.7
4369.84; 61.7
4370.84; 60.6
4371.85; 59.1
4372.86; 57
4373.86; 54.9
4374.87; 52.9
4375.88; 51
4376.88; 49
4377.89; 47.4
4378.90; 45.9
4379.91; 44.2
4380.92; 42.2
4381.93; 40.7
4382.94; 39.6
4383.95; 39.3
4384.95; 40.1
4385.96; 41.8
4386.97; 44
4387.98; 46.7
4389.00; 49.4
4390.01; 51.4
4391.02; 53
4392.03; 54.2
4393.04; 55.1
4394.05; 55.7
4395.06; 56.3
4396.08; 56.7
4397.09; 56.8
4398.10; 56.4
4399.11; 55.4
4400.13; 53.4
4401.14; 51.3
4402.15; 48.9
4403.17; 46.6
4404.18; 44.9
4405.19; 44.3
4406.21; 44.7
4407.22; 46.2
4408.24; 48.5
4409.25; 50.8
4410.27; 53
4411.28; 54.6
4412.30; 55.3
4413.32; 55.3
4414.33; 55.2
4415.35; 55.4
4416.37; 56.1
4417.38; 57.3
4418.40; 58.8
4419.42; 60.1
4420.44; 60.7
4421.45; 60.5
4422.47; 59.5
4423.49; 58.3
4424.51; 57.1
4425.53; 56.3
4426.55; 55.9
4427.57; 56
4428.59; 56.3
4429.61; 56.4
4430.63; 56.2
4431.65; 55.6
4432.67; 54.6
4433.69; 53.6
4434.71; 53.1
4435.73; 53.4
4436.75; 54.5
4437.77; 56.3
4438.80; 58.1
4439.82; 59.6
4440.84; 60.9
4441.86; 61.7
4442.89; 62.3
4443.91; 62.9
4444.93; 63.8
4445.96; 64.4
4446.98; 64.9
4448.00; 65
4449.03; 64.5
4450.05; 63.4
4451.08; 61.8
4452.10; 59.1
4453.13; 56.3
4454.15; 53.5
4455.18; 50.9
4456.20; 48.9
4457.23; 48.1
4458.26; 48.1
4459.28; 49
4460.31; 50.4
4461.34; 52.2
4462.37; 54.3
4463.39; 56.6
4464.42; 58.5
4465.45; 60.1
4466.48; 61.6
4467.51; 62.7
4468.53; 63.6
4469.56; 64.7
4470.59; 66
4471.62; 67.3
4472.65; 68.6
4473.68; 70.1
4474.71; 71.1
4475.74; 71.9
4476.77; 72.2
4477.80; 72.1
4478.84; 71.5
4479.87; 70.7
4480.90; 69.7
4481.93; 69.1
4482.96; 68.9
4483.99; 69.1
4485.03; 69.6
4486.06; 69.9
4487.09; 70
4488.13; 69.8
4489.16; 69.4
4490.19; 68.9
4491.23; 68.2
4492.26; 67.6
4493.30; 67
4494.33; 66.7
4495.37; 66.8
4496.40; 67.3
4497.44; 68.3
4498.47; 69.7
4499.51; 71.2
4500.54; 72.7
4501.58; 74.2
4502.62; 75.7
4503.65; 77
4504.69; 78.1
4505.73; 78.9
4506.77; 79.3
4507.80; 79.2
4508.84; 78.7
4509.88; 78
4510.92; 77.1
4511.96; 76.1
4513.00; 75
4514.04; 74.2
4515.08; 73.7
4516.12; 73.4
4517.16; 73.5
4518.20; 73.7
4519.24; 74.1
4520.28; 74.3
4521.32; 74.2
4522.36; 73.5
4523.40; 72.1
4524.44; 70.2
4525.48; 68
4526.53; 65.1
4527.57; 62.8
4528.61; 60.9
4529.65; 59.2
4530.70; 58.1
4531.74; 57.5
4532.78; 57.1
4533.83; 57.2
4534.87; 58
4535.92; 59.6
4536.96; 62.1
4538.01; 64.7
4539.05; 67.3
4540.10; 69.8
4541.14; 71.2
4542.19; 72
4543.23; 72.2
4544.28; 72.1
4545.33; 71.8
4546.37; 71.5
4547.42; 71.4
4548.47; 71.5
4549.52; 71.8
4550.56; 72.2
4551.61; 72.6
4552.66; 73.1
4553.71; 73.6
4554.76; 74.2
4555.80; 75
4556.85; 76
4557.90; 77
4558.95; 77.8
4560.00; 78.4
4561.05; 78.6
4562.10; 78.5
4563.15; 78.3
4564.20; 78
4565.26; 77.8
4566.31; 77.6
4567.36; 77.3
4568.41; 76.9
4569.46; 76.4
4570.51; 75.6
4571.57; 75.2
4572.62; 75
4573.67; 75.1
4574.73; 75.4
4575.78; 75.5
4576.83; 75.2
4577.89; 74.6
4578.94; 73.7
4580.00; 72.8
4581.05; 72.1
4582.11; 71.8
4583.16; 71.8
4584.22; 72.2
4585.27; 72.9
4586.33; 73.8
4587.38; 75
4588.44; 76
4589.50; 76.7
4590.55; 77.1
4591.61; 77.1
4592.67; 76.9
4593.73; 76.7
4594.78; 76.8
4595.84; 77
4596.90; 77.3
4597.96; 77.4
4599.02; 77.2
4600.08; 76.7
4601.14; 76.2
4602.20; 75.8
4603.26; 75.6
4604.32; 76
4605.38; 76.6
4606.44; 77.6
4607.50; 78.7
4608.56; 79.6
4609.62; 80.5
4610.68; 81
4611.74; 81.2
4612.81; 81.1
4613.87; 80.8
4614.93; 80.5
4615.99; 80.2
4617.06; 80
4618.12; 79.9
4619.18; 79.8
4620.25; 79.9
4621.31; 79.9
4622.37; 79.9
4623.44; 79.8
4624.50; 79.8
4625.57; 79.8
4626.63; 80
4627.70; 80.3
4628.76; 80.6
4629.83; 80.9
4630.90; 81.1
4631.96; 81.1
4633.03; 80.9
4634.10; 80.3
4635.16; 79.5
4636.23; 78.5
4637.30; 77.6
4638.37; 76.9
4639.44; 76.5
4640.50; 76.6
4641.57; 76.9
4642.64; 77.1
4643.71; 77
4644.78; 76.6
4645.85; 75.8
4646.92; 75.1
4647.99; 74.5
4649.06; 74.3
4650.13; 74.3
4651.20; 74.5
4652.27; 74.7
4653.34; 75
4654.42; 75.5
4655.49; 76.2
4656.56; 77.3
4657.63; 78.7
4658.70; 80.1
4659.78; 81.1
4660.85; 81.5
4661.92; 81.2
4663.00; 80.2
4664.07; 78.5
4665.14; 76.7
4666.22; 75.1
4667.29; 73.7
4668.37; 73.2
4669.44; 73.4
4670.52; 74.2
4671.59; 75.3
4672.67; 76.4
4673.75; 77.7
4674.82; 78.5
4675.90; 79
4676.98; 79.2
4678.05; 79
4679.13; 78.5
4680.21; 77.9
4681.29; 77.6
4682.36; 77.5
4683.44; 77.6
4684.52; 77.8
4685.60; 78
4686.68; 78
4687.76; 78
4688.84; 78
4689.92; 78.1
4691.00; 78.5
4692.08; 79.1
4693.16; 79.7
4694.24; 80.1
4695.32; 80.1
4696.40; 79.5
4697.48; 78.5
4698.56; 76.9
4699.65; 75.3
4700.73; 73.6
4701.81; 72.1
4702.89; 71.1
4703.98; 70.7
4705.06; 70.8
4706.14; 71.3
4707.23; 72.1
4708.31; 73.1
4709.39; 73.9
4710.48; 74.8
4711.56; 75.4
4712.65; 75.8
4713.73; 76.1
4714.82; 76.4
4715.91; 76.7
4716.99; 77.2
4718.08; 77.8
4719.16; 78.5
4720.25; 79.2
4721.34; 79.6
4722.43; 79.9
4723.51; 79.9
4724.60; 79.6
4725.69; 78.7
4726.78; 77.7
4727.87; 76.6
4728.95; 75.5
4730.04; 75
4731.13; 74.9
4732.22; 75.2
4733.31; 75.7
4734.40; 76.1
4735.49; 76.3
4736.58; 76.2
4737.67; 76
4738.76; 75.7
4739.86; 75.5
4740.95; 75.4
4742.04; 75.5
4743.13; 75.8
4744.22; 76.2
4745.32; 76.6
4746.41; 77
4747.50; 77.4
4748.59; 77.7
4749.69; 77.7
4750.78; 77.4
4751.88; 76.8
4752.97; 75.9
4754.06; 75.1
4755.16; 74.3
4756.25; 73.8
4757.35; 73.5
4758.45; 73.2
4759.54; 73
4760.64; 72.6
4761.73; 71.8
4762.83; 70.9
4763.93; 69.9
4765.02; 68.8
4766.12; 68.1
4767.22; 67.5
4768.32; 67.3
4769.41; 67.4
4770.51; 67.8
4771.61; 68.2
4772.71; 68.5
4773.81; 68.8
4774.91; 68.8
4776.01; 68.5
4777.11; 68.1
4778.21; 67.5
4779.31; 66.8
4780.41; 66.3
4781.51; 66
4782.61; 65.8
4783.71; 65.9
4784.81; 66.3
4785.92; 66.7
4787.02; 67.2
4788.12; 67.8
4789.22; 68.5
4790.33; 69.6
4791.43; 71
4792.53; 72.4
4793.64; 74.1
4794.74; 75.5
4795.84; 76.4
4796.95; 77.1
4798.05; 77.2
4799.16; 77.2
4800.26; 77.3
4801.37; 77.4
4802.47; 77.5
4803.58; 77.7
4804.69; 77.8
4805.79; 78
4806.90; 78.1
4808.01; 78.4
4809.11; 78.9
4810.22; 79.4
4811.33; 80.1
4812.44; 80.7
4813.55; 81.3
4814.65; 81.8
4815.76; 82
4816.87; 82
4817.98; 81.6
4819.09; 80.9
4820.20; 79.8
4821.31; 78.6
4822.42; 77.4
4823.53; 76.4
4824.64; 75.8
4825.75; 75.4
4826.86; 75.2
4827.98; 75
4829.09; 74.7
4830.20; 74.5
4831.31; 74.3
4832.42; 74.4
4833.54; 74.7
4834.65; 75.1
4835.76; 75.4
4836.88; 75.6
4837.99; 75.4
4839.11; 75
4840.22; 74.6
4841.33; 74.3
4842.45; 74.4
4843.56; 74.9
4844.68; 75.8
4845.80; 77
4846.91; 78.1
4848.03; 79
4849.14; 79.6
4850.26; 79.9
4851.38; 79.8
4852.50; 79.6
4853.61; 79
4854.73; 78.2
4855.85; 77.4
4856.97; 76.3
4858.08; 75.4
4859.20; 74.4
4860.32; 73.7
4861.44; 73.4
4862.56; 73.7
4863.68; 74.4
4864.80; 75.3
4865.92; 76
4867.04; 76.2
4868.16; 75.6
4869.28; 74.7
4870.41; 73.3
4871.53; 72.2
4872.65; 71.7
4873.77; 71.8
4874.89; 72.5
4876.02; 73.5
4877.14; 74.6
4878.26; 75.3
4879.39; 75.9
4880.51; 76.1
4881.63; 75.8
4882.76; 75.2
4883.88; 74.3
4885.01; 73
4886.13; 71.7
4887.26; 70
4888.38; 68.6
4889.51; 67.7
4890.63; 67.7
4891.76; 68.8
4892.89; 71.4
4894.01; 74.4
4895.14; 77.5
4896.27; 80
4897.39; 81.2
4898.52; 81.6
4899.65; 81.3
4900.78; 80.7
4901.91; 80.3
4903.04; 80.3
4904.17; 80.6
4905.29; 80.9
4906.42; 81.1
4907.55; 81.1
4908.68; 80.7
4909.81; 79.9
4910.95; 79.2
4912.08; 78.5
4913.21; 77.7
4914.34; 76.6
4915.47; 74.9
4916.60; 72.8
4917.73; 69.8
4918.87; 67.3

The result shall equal -0.16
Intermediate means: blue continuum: 50.2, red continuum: 76.3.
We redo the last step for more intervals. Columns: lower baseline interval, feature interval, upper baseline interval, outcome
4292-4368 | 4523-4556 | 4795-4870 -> -0.12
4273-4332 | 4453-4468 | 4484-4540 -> 0.16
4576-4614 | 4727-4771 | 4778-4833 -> 0.02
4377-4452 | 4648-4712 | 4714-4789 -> -0.11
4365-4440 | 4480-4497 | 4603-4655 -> -0.10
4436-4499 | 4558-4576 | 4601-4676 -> -0.07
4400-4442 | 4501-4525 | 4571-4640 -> -0.14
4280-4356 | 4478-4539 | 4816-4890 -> -0.24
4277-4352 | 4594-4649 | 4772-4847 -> -0.24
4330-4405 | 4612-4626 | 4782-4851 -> -0.21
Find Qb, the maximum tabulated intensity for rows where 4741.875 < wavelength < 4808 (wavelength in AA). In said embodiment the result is 78.1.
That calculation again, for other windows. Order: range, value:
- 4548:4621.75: 81.2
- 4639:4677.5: 81.5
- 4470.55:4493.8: 72.2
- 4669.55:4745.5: 80.1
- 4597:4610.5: 80.5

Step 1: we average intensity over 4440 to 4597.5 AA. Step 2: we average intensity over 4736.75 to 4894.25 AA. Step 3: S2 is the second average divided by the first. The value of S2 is 1.07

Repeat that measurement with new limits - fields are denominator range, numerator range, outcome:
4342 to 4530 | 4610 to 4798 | 1.25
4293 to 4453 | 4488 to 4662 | 1.44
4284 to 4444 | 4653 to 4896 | 1.49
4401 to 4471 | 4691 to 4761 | 1.35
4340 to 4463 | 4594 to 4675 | 1.43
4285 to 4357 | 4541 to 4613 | 1.66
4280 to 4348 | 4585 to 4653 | 1.76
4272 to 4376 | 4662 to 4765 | 1.61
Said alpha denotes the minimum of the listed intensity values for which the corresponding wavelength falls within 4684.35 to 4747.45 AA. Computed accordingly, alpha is 70.7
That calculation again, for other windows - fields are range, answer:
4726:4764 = 69.9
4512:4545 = 57.1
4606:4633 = 77.6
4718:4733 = 74.9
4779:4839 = 65.8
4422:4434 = 53.6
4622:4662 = 74.3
